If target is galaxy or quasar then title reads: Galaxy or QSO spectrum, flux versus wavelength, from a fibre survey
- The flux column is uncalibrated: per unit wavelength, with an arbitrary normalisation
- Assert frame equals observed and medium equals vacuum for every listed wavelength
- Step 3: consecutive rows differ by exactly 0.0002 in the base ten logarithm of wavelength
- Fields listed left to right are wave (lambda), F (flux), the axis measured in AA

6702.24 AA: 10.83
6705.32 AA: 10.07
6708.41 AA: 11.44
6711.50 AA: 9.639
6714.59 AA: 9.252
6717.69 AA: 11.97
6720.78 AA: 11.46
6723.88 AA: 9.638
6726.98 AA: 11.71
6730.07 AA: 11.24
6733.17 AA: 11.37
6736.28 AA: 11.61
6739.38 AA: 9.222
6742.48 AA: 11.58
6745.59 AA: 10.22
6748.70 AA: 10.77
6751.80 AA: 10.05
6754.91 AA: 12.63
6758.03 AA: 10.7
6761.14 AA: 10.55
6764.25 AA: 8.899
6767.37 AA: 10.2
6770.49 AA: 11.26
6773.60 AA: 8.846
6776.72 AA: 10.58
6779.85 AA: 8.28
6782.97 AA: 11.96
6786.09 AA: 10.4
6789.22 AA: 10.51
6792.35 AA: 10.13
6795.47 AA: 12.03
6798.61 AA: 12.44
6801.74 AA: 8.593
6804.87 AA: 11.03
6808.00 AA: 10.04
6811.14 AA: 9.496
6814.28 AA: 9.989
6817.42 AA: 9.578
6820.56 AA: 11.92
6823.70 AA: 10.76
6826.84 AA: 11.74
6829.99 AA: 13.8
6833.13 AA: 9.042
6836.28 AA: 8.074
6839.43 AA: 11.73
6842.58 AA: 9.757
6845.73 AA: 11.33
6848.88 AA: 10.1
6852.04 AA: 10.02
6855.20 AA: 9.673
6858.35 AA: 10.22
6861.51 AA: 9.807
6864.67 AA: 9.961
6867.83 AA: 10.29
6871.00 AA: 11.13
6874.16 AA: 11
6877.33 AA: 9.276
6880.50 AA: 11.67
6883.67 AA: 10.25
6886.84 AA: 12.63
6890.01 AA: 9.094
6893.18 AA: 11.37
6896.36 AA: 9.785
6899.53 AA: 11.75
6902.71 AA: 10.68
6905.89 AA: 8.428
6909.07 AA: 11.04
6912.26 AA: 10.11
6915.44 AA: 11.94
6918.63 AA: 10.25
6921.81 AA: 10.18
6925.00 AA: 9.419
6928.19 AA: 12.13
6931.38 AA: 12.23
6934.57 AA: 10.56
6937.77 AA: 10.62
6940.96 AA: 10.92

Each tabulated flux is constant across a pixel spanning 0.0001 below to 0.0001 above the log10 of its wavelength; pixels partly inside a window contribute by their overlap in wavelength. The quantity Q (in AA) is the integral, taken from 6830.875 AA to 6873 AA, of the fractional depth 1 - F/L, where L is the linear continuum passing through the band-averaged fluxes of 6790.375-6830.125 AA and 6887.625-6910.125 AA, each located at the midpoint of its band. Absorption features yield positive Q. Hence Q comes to 1.7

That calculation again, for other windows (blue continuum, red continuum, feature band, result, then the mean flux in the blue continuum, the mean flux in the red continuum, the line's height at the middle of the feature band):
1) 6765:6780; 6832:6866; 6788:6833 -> -3.8 AA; 9.92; 9.99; 9.96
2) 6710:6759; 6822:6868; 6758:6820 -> 1.9 AA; 10.8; 10.4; 10.6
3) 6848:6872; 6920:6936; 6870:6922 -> -0.5 AA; 10.1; 10.9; 10.5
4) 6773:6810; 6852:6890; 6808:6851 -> -0.4 AA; 10.4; 10.5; 10.4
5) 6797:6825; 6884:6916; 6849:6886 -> 0.7 AA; 10.4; 10.6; 10.6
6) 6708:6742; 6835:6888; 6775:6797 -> 0.1 AA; 10.8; 10.4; 10.6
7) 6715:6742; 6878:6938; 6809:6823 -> 0.8 AA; 11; 10.7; 10.9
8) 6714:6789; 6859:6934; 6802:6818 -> 1.0 AA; 10.6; 10.6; 10.6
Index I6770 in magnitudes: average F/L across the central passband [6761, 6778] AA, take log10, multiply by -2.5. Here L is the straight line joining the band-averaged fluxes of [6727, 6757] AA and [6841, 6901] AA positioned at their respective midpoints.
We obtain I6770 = 0.09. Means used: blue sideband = 11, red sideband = 10.5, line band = 10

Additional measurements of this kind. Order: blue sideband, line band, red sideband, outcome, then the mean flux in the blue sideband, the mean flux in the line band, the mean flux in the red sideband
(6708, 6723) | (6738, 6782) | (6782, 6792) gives 0.046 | 10.6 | 10.3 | 10.8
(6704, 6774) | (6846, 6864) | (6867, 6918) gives 0.061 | 10.7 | 10.1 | 10.6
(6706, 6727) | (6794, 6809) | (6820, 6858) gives -0.023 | 10.6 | 10.8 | 10.6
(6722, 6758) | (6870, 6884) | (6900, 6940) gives 0.004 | 10.9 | 10.7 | 10.7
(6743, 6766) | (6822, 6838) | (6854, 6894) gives -0.019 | 10.6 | 10.7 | 10.5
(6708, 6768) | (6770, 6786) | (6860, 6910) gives 0.053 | 10.7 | 10.1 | 10.5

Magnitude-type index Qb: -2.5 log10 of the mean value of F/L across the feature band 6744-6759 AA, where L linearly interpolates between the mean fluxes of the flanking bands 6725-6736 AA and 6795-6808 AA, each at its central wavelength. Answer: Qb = 0.03 mag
